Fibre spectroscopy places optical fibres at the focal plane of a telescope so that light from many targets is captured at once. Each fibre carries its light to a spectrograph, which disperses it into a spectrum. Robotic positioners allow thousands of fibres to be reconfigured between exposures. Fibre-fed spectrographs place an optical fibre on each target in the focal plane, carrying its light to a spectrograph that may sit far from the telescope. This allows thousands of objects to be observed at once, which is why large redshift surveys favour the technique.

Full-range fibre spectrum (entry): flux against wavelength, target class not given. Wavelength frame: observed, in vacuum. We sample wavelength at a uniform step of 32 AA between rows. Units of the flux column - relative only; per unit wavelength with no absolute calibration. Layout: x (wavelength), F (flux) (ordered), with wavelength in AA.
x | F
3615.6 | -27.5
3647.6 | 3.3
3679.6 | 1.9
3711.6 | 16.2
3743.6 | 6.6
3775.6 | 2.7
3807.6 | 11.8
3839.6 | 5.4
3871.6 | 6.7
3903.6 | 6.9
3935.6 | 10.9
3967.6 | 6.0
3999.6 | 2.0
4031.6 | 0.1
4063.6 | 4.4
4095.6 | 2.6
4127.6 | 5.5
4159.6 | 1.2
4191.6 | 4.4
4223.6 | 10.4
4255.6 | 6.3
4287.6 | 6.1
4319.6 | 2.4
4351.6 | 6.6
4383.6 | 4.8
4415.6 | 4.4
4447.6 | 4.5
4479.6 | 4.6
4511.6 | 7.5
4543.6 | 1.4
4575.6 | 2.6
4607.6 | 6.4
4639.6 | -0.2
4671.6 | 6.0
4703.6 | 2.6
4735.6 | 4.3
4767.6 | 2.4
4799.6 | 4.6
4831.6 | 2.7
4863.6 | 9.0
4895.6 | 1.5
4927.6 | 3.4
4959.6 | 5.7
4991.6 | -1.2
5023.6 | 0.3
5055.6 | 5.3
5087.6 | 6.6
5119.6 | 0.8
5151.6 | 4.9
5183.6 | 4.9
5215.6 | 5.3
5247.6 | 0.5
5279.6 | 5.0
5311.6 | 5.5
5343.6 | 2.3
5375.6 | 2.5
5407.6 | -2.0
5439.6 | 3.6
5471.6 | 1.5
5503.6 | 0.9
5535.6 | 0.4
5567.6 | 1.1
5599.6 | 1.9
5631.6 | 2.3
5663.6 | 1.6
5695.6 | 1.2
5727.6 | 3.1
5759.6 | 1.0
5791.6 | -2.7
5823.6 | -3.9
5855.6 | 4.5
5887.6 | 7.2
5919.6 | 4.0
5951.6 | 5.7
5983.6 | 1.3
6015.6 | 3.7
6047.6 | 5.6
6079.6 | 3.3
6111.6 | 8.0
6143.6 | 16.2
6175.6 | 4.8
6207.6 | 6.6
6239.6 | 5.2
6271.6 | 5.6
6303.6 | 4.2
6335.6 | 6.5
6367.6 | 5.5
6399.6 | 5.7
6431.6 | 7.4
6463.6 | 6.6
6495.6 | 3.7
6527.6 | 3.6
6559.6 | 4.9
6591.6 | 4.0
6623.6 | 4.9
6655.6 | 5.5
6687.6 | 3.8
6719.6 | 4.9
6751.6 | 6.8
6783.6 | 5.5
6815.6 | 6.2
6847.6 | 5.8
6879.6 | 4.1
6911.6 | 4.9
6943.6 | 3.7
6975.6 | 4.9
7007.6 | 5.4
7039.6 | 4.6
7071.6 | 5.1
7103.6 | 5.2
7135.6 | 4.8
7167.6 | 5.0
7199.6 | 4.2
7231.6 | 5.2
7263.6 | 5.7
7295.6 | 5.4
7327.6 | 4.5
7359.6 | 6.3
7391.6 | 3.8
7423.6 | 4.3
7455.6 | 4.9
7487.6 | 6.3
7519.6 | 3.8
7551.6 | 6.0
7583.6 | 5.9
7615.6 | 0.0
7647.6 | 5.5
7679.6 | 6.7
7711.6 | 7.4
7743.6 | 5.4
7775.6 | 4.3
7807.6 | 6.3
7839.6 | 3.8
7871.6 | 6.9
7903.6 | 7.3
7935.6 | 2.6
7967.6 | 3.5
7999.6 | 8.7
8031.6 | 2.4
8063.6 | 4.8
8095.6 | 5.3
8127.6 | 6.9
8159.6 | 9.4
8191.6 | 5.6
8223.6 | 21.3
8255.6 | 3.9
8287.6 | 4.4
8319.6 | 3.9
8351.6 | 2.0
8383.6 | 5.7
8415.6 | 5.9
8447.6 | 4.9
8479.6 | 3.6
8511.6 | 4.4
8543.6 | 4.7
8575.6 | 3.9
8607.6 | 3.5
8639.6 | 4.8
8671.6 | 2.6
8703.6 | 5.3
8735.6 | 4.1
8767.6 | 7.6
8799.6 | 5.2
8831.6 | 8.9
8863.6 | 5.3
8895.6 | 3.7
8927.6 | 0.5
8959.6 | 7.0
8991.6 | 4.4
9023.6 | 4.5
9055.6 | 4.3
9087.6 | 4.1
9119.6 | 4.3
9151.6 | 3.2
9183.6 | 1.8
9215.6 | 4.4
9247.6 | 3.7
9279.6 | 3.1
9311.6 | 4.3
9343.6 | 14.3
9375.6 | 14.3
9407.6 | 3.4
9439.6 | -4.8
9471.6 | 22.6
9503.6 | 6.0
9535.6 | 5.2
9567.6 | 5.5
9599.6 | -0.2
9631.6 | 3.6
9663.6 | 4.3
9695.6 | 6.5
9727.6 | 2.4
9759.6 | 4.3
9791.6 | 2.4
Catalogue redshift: 0.644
